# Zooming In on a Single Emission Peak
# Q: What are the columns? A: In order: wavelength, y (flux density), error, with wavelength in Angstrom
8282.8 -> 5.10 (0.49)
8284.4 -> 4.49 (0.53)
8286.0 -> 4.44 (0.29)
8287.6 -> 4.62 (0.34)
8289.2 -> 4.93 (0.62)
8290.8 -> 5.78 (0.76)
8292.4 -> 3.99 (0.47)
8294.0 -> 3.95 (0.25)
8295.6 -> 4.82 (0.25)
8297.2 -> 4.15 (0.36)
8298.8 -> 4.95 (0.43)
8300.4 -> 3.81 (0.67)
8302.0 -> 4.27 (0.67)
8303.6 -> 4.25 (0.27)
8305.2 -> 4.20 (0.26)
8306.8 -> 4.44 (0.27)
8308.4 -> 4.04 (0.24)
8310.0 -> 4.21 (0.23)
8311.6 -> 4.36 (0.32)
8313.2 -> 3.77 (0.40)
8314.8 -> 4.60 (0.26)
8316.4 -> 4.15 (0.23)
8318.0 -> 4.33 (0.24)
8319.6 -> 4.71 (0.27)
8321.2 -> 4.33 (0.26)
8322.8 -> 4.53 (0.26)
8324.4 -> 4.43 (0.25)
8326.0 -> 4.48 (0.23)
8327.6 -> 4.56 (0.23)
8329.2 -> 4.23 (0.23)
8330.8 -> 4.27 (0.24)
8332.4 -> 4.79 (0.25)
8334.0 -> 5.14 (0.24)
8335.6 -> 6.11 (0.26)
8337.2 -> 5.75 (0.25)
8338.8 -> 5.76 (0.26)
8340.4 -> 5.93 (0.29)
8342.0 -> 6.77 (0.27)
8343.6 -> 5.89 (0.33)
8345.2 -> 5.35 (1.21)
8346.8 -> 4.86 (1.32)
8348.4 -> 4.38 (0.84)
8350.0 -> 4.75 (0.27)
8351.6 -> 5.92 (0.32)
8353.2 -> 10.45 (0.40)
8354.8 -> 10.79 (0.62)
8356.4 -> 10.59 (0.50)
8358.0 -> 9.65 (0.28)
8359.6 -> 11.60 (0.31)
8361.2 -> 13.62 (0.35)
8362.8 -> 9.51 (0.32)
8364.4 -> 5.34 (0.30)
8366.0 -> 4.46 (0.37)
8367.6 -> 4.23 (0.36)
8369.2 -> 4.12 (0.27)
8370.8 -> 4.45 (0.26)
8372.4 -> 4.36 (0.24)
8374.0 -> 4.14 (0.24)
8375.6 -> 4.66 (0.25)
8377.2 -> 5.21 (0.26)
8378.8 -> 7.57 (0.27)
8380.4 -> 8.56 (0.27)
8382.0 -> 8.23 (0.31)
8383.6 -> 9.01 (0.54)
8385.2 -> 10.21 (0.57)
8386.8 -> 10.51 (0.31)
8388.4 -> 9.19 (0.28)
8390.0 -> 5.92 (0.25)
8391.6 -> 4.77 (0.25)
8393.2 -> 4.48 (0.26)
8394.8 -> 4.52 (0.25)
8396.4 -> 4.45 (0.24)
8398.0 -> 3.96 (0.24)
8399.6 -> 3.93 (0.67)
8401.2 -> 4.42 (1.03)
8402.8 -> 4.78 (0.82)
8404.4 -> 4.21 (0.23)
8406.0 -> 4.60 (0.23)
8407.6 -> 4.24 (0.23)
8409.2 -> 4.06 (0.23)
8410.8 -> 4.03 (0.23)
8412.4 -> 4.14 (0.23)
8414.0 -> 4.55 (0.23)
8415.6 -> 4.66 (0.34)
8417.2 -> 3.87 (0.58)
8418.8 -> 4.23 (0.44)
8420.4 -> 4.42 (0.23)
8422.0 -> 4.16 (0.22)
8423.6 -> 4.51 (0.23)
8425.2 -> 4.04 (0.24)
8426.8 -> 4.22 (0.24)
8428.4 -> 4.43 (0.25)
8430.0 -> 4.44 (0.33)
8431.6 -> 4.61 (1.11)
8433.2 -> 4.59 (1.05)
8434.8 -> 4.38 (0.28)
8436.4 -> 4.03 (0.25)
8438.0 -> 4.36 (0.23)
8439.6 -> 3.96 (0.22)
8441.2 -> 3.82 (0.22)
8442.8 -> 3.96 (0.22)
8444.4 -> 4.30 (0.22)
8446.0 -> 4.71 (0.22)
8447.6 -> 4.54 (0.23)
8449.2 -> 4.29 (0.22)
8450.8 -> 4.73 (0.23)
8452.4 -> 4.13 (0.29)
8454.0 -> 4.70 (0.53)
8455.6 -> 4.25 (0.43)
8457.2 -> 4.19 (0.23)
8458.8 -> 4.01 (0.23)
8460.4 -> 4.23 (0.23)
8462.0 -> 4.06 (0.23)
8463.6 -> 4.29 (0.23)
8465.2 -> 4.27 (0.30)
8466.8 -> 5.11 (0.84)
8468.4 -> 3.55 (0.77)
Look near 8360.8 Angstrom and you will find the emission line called Halpha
